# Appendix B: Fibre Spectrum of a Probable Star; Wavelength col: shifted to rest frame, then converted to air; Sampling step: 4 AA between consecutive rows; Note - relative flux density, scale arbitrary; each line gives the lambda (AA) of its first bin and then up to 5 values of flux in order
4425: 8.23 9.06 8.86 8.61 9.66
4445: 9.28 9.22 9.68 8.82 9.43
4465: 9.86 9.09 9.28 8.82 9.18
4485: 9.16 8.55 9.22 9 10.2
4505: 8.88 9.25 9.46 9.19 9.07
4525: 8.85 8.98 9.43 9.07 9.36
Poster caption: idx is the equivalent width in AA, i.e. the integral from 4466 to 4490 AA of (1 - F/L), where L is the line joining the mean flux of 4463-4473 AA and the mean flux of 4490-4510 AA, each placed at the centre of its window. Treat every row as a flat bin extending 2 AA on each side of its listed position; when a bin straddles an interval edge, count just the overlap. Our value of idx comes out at 0.8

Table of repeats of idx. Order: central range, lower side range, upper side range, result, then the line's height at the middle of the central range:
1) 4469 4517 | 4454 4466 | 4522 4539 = 0.2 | 9.23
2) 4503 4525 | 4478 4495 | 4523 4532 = -0.4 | 8.99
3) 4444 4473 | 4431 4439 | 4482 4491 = -1.8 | 8.81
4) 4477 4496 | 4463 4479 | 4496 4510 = 0.6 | 9.31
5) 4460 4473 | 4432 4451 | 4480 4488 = -0.5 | 9.11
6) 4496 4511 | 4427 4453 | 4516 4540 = -0.4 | 9.12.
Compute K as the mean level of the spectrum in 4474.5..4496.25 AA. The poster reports 8.99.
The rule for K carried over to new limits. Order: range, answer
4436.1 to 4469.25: 9.33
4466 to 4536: 9.16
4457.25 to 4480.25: 9.25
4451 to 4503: 9.25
